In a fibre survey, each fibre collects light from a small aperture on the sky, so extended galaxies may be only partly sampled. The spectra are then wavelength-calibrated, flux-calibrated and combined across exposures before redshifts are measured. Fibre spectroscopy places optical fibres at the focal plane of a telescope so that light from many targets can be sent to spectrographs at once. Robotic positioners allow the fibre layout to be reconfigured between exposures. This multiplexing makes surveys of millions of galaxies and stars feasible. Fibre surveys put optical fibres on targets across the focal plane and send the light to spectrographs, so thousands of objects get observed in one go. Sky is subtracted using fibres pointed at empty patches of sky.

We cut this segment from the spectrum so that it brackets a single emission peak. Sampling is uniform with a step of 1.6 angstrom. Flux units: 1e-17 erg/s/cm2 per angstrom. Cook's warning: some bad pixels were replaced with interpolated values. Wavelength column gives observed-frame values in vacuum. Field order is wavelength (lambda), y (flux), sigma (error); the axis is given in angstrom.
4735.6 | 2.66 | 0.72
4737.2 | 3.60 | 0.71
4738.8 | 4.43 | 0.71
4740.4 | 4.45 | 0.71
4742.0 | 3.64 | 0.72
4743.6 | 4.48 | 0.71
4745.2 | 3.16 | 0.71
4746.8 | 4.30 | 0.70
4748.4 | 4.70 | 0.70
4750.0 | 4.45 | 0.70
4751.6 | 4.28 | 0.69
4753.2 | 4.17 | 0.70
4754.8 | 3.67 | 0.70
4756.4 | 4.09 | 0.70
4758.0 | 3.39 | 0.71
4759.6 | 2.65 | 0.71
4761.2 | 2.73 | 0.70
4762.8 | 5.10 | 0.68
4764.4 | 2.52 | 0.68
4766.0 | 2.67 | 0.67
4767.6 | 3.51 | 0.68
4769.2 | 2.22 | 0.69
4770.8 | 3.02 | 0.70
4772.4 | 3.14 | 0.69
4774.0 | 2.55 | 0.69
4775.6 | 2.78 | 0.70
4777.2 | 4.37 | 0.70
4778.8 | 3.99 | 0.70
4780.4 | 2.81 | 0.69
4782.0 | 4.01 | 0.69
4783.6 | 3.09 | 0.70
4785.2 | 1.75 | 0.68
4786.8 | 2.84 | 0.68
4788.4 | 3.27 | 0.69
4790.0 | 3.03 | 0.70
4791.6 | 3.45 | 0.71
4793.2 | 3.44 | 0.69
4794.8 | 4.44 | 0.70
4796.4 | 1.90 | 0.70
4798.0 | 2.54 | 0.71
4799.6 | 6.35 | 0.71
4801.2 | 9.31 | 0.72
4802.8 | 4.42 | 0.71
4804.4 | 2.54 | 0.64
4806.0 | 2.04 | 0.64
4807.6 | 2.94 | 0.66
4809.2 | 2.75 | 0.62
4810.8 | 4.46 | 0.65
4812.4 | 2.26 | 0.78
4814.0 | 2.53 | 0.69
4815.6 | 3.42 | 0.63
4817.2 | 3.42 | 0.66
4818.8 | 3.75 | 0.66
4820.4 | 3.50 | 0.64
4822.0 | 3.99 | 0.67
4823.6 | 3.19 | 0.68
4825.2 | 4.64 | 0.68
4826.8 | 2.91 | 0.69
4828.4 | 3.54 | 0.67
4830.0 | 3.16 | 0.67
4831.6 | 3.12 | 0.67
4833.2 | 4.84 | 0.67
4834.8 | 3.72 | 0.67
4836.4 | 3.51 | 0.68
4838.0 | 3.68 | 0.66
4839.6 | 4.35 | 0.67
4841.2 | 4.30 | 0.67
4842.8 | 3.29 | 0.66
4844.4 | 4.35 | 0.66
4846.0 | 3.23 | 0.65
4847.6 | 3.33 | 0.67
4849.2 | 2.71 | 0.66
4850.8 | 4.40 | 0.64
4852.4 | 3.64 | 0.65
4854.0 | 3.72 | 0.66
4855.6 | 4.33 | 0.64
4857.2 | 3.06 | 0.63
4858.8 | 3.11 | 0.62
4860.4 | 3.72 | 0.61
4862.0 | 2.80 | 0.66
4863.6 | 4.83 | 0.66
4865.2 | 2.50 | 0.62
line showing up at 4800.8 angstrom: Hgamma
